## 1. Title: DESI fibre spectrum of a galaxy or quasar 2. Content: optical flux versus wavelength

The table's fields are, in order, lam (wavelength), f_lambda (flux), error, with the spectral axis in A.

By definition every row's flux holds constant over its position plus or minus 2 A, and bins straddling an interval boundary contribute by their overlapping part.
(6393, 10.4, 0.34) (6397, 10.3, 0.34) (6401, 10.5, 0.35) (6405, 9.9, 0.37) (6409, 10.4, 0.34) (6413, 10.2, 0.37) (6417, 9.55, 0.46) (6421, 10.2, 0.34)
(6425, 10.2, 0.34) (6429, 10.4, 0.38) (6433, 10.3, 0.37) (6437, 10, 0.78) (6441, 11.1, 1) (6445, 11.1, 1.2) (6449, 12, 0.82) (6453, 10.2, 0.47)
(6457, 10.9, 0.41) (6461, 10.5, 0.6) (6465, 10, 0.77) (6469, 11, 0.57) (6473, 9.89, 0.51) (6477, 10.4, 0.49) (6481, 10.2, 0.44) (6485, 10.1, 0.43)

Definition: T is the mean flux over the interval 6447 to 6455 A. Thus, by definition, 11.1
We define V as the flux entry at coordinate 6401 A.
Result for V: 10.5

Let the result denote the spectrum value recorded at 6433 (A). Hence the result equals 10.3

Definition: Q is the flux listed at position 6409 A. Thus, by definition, 10.4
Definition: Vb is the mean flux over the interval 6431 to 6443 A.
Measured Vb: 10.5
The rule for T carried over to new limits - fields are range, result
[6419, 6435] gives 10.3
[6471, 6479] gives 10.1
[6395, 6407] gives 10.2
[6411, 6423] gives 9.98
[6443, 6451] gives 11.6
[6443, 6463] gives 10.9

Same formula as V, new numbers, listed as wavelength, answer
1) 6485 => 10.1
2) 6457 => 10.9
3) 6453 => 10.2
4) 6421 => 10.2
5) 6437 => 10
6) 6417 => 9.55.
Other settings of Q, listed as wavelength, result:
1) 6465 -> 10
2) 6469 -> 11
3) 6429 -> 10.4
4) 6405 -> 9.9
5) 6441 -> 11.1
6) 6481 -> 10.2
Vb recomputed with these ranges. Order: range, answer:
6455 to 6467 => 10.5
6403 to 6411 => 10.2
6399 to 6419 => 10.1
